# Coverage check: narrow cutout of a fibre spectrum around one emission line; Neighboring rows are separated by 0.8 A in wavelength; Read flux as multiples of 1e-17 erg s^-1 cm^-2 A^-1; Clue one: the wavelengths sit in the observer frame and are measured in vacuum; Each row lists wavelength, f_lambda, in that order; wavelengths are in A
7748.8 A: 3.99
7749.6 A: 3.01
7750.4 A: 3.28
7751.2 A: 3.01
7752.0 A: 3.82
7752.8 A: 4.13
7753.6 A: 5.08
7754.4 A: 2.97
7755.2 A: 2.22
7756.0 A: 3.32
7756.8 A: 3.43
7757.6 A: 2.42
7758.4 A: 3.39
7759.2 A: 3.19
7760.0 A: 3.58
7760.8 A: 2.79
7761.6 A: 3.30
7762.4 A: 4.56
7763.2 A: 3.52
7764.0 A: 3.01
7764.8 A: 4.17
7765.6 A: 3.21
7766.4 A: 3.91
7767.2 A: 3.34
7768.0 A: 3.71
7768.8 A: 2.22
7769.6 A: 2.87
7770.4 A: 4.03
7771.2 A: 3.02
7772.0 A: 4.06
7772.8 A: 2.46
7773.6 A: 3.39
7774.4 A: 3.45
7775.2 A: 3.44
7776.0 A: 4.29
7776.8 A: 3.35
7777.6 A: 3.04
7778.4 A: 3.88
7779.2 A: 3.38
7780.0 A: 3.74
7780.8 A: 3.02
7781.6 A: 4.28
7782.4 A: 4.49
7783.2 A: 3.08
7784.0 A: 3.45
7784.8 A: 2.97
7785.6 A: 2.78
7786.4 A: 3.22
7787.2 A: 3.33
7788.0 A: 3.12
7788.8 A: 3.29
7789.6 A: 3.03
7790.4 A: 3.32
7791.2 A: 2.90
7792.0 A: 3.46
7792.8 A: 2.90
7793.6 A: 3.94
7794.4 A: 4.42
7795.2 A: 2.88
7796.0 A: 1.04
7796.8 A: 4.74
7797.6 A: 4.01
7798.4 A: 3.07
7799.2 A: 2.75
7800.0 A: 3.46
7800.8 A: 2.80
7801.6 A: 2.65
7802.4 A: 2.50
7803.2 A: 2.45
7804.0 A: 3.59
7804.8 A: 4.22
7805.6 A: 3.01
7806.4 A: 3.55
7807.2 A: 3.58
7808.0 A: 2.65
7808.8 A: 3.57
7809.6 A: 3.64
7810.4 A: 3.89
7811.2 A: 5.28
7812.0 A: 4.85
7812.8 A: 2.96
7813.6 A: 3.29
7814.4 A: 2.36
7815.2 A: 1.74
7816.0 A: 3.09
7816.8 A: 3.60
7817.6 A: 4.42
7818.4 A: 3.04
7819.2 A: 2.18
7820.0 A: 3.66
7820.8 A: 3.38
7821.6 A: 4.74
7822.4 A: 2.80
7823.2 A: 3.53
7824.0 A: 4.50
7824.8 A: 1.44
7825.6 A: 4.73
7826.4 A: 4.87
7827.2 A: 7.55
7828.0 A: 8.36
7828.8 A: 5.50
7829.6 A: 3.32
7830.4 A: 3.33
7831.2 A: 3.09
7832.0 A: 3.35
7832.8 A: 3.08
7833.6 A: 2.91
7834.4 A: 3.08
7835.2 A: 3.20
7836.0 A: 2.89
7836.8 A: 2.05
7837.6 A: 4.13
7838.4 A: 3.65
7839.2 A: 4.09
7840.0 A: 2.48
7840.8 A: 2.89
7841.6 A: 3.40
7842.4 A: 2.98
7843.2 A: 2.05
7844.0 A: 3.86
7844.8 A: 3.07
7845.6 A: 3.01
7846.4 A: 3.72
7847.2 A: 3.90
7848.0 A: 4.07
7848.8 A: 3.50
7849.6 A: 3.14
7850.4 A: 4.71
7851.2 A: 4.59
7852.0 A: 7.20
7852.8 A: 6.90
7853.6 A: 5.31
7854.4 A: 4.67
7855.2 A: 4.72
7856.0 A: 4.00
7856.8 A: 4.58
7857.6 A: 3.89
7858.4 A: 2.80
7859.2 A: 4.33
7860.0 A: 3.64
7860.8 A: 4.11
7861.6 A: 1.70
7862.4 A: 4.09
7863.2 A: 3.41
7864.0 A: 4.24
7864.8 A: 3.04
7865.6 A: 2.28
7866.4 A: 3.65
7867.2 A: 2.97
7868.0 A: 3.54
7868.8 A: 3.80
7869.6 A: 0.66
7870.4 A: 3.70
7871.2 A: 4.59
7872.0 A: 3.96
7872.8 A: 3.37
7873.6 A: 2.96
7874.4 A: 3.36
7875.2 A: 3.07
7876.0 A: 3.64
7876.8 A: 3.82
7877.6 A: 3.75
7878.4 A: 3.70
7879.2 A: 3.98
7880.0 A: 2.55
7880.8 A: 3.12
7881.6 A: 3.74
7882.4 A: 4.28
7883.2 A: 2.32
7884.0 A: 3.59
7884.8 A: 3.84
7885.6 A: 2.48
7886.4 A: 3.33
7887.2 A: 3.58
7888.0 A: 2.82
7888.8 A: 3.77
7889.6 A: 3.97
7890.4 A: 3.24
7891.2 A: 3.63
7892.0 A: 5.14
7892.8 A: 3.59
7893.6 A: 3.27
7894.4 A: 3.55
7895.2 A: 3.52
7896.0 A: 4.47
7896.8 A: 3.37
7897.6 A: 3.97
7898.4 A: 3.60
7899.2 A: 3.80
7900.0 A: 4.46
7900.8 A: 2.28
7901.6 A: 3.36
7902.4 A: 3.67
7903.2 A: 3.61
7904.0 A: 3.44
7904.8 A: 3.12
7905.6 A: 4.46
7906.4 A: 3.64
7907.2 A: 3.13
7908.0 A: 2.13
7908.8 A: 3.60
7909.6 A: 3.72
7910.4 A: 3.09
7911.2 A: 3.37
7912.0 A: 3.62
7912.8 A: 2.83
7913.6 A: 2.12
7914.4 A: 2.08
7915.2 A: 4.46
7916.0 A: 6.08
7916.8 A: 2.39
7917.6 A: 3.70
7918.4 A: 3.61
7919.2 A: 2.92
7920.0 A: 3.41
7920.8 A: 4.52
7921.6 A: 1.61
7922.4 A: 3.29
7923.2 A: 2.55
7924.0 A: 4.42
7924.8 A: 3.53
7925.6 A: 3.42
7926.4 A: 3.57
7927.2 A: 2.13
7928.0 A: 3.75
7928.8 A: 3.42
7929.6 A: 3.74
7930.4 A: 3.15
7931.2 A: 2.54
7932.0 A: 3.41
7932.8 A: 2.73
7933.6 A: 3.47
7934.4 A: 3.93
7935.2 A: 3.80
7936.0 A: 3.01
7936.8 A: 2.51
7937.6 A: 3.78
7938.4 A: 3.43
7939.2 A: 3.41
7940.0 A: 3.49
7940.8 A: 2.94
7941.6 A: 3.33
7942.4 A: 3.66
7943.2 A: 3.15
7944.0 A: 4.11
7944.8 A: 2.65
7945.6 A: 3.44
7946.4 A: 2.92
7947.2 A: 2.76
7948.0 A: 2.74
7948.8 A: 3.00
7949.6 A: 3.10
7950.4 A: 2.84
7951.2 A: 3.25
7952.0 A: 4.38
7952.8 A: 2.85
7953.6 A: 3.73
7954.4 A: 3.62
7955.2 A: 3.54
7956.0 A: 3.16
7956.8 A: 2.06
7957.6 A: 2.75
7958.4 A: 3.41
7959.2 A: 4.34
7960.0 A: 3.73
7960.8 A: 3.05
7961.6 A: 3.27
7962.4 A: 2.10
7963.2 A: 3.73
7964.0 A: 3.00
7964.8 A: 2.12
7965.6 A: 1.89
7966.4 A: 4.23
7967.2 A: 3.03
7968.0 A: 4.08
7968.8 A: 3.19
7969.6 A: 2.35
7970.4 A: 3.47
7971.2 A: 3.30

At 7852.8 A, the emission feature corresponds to [N II] 6583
